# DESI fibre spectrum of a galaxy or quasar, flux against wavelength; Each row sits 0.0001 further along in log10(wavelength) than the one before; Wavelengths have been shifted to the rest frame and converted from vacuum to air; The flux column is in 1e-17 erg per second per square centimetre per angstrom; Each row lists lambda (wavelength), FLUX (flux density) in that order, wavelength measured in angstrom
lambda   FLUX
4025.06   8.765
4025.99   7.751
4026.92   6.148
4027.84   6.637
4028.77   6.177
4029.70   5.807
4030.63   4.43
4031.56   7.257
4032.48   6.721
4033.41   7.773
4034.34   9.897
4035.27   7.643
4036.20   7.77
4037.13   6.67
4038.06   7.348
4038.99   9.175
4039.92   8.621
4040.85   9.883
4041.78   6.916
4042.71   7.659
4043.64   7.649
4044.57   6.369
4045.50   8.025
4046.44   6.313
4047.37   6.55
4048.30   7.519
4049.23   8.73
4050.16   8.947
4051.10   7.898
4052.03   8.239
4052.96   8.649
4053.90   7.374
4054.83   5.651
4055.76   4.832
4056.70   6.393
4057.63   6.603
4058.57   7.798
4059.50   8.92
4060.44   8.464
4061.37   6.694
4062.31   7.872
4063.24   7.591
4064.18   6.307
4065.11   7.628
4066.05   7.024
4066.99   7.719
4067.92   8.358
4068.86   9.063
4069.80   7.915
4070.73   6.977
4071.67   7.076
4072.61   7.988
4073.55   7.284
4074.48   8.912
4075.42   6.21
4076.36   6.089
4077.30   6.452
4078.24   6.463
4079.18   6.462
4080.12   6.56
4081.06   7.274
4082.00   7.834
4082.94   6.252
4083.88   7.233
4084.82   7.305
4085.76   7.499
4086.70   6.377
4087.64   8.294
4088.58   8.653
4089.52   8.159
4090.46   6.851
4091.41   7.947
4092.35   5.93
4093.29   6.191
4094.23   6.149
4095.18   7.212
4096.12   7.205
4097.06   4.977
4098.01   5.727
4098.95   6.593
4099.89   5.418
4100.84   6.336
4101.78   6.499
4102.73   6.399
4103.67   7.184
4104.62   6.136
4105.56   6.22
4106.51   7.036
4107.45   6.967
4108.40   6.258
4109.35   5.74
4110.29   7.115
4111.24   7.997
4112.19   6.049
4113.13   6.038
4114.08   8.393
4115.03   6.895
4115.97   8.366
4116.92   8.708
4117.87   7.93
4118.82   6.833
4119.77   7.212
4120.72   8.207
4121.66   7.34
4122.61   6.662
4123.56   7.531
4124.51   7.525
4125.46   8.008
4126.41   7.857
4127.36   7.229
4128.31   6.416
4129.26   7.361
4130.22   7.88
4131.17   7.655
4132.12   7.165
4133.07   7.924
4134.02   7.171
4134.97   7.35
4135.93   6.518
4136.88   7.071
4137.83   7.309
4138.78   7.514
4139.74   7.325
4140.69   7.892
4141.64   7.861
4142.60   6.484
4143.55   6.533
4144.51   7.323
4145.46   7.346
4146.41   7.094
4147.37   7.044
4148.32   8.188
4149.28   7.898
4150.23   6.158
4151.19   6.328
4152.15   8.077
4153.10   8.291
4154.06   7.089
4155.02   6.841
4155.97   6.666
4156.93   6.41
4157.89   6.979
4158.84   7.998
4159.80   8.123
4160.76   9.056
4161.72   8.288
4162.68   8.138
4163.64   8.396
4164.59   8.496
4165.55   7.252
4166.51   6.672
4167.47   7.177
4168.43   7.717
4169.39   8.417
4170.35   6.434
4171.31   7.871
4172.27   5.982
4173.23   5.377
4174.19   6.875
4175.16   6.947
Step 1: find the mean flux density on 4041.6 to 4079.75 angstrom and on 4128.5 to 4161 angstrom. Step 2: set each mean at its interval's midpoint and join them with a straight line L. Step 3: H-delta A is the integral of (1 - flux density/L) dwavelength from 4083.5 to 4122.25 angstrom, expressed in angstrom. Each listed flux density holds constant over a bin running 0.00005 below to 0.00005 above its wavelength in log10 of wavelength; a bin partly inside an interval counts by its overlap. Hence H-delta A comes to 2.0 angstrom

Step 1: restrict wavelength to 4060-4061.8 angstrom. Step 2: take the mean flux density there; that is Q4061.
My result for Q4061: 7.61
